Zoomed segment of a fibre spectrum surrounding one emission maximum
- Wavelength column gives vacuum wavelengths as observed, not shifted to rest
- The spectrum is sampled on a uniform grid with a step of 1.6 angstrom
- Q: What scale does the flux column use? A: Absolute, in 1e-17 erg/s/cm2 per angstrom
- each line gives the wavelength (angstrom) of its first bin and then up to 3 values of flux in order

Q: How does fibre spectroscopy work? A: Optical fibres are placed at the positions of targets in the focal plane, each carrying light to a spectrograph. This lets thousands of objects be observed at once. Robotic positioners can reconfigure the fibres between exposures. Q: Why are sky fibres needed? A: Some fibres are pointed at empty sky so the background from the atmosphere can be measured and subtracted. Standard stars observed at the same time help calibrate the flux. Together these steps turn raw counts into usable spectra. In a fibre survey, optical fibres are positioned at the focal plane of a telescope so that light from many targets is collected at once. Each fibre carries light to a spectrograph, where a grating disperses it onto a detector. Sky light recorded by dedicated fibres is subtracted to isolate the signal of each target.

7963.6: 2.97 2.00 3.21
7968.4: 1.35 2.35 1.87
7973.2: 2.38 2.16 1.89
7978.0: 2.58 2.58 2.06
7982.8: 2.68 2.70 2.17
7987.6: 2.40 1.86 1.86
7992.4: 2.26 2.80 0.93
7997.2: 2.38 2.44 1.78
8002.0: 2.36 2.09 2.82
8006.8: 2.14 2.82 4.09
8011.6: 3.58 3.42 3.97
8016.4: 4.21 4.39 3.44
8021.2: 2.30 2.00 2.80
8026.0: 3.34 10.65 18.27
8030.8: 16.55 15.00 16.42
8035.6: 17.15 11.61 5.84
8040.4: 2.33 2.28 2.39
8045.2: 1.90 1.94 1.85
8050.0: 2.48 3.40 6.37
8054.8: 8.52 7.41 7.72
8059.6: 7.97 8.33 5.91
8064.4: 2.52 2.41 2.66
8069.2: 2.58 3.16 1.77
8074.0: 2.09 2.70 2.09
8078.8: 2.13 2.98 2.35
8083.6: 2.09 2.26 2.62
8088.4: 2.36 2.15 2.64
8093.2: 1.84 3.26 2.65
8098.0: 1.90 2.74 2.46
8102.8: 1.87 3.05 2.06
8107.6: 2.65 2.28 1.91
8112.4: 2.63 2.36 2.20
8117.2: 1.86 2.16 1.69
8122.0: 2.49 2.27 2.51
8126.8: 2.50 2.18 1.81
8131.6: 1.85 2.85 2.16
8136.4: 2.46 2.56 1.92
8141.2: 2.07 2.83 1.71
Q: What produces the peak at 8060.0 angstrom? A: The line [N II] 6583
